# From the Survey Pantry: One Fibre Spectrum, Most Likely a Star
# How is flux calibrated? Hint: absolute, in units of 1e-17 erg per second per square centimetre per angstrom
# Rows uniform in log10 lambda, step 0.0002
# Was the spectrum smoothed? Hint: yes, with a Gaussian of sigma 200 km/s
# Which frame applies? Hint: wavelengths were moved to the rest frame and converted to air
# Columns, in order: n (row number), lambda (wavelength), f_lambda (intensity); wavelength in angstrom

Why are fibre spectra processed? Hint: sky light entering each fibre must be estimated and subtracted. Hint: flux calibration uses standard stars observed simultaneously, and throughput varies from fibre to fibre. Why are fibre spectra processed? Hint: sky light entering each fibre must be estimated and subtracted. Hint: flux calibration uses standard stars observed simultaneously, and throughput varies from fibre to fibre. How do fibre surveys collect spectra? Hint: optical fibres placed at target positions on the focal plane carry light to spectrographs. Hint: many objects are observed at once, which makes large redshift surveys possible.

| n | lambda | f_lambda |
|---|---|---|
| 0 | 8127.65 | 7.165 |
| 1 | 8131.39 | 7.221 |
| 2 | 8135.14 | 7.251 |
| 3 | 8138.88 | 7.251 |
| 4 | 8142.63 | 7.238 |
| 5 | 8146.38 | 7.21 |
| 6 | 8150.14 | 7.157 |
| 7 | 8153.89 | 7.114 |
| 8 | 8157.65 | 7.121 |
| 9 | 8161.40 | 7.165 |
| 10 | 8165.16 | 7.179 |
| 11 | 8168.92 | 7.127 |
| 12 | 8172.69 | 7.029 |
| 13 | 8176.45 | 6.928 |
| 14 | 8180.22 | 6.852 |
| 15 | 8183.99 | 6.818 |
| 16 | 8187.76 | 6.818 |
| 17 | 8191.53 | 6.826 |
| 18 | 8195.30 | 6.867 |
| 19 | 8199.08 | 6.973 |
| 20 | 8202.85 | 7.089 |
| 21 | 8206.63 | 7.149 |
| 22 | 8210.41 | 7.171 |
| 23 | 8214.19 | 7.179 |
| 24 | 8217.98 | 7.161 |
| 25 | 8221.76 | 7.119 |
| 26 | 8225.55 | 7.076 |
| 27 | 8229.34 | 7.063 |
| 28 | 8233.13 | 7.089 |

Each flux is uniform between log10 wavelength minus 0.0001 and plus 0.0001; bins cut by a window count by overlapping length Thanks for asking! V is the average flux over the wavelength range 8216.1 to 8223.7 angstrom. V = 7.14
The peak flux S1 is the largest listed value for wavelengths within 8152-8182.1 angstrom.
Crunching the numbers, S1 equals 7.179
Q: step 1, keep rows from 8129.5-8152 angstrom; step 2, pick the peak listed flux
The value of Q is 7.251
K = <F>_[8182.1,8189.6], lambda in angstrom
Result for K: 6.82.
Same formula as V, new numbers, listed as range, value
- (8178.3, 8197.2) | 6.83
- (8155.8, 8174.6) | 7.13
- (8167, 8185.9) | 6.95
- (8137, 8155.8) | 7.19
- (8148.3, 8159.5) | 7.13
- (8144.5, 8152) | 7.18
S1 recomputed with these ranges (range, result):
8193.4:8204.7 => 7.089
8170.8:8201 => 7.029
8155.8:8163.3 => 7.165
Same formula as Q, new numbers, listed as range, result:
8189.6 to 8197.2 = 6.867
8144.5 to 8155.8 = 7.21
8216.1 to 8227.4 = 7.161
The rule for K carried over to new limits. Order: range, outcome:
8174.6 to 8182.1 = 6.89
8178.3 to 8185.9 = 6.83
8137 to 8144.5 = 7.25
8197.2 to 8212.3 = 7.1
